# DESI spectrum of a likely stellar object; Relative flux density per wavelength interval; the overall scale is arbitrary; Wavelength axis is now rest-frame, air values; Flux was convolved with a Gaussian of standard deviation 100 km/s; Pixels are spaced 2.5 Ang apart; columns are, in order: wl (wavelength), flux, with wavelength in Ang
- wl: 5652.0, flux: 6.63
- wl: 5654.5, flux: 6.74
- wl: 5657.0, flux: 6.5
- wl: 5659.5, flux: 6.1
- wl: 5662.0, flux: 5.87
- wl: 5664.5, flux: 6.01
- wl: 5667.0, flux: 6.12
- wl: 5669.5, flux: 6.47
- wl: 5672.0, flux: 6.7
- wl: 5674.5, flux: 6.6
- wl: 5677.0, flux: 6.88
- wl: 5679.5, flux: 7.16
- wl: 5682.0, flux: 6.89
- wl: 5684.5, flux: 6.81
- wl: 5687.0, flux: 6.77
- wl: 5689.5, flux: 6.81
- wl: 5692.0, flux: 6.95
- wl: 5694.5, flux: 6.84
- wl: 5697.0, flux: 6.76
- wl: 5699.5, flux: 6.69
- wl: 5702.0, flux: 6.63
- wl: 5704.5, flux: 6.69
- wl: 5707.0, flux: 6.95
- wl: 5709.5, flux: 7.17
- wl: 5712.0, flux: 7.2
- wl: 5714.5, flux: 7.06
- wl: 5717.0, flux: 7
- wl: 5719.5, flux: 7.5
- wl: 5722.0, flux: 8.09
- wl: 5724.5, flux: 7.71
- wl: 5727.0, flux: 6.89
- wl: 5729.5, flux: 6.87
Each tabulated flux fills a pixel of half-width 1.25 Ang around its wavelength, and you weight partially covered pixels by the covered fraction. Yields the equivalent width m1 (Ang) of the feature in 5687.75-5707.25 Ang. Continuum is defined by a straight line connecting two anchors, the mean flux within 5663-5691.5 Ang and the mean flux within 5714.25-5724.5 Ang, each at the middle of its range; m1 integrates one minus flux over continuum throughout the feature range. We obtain 0.7 Ang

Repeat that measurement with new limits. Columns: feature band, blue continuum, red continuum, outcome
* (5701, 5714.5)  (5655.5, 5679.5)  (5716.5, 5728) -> 0.47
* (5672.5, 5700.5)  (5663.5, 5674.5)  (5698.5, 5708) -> -1.19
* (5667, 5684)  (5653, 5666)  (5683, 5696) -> -0.45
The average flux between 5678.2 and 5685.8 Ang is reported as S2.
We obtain 6.95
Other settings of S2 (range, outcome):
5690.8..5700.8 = 6.81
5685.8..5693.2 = 6.84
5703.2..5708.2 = 6.82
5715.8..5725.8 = 7.57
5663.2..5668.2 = 6.06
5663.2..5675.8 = 6.38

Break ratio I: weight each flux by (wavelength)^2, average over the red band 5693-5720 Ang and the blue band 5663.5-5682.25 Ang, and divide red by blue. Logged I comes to 1.1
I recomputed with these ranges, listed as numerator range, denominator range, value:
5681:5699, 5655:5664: 1.11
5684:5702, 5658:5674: 1.10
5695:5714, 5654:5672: 1.11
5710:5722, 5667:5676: 1.13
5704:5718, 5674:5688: 1.03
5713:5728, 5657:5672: 1.21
